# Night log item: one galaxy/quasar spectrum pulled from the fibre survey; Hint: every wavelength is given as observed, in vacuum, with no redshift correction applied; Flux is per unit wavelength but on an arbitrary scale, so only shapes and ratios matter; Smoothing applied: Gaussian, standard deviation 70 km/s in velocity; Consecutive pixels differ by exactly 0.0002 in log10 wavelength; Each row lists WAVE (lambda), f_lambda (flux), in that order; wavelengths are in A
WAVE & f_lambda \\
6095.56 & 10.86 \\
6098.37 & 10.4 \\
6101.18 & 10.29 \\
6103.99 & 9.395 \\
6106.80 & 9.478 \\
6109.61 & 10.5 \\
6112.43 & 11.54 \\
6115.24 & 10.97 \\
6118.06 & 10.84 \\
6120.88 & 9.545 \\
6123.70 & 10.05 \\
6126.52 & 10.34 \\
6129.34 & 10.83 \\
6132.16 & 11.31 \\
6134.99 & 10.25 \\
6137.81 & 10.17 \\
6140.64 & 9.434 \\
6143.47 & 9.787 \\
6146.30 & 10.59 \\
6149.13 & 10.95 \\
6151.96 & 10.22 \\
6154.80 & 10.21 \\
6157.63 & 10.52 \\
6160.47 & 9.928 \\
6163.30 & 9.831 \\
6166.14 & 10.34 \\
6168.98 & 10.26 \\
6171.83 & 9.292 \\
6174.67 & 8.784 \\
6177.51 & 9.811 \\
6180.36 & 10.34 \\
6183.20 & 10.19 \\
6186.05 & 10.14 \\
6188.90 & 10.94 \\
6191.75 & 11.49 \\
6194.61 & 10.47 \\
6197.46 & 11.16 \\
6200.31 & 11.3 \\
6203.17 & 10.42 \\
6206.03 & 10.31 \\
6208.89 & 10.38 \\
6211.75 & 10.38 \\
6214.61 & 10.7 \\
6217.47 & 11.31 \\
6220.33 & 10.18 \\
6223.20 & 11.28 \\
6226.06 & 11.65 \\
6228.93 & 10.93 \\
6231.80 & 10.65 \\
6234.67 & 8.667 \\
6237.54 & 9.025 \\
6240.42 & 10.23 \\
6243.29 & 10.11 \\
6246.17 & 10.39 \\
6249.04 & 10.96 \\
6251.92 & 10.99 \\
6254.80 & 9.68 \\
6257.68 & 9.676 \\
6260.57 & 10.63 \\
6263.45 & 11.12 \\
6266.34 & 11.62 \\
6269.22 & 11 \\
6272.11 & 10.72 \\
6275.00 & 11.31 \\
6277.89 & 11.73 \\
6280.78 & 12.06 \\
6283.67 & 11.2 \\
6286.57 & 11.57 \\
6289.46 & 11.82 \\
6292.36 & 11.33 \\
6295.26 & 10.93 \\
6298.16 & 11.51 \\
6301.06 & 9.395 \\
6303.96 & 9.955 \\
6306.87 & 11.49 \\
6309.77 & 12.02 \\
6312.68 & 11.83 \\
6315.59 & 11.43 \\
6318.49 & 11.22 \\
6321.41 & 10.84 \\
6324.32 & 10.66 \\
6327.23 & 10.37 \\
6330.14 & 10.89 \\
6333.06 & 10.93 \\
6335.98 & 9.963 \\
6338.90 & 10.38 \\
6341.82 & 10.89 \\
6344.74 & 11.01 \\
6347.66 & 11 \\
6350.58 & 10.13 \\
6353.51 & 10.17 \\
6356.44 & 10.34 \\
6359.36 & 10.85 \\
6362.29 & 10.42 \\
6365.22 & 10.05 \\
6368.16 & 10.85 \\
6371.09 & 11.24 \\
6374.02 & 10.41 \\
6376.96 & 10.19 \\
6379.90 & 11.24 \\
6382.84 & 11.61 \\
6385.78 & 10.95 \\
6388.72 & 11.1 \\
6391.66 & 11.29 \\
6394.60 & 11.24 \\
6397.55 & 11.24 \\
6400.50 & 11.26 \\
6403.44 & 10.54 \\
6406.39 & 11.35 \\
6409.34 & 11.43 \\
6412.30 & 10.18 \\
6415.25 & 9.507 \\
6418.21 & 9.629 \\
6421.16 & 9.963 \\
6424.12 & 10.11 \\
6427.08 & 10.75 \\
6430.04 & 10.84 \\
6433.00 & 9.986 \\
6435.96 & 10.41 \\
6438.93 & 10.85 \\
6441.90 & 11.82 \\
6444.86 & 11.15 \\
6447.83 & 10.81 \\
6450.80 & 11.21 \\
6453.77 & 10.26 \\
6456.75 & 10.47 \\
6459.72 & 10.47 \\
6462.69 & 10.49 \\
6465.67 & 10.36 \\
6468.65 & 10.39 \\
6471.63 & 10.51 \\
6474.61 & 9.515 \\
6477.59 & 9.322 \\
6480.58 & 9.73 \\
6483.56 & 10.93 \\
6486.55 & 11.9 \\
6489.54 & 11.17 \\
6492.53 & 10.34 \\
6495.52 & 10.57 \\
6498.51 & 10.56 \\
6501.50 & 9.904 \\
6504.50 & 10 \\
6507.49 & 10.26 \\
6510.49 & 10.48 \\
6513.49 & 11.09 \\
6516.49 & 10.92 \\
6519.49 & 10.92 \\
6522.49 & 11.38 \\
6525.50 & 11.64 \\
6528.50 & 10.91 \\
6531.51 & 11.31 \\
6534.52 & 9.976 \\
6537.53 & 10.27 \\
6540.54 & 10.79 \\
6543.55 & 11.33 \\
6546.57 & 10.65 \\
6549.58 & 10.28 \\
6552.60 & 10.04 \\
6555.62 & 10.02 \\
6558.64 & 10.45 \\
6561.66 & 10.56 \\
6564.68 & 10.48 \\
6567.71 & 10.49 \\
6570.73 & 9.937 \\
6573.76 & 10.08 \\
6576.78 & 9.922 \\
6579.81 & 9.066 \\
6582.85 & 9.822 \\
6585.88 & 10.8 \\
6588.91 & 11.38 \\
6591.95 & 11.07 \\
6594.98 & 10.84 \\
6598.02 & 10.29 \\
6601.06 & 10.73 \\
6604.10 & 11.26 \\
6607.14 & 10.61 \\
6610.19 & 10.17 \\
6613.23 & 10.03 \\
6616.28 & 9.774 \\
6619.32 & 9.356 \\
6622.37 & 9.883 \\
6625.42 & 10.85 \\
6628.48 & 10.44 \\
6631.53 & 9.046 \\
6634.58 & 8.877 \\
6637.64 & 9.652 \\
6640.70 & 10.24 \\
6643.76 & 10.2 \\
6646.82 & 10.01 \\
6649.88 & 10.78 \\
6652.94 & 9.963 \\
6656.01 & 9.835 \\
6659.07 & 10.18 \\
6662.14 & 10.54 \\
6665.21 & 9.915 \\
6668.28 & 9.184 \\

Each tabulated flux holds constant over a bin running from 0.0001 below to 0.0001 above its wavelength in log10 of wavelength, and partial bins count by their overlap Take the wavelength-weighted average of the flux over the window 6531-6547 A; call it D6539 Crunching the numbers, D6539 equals 10.7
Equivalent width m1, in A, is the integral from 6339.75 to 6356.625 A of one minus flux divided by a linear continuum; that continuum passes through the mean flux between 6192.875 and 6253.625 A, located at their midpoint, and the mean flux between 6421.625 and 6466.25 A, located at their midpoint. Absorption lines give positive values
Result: 0.0 A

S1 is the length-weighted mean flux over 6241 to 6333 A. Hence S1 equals 11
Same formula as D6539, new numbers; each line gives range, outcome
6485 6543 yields 10.8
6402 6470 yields 10.6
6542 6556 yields 10.5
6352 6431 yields 10.7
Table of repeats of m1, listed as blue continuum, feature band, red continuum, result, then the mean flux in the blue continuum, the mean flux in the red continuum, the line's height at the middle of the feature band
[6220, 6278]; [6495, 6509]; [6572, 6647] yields 0.1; 10.6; 10.2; 10.3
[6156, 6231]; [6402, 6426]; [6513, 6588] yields 0.4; 10.5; 10.5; 10.5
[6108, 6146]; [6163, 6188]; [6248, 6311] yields 1.7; 10.4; 11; 10.6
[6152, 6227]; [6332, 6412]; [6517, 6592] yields -2.5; 10.4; 10.5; 10.5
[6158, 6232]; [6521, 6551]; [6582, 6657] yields -1.7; 10.5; 10.2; 10.3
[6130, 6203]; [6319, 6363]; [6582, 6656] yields -1.4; 10.3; 10.2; 10.3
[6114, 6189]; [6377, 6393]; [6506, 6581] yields -1.1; 10.2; 10.5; 10.4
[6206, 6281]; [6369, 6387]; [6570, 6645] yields -0.8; 10.6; 10.2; 10.5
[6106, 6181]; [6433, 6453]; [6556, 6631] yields -1.3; 10.2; 10.3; 10.3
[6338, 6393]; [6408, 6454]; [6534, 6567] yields 0.3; 10.7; 10.5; 10.6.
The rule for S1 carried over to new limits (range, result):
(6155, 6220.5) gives 10.4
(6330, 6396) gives 10.7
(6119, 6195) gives 10.2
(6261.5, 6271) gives 11.2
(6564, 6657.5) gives 10.2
